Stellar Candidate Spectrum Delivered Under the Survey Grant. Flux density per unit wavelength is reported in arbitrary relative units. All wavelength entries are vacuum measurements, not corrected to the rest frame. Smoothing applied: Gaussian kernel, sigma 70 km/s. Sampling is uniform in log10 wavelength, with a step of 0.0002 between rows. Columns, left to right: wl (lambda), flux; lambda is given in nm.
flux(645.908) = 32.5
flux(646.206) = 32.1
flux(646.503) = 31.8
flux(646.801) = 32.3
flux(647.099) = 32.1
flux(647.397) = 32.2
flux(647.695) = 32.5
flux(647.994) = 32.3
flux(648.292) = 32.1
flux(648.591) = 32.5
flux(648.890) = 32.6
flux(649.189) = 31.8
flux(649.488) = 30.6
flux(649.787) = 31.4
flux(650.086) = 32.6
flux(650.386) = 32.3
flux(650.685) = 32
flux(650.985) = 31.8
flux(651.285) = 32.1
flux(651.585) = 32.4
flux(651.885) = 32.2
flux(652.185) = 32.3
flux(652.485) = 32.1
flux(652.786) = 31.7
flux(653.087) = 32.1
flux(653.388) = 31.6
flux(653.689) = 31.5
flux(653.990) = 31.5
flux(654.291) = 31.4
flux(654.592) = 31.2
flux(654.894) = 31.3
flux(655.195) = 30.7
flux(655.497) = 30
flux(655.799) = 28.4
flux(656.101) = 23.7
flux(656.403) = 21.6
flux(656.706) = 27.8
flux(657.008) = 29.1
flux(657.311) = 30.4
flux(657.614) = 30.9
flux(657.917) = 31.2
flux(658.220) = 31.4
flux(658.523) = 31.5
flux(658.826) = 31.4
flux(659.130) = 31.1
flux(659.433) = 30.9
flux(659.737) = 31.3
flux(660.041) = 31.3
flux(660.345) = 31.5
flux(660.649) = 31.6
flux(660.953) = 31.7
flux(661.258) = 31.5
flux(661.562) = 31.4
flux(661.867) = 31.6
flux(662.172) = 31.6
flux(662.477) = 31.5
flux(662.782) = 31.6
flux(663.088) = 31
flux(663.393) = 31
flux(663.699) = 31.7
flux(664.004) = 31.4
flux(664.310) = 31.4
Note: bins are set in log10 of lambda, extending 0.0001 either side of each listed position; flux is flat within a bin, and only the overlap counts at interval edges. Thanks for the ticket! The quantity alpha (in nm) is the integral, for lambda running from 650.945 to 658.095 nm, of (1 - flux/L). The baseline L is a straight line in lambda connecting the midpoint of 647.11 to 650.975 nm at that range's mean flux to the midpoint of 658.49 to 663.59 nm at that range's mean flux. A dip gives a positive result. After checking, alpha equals 0.32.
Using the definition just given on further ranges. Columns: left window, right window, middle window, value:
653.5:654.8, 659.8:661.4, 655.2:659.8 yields 0.303 nm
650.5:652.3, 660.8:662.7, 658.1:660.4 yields 0.029 nm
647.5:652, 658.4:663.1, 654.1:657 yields 0.293 nm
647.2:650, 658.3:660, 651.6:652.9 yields -0.015 nm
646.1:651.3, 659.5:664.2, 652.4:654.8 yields 0.016 nm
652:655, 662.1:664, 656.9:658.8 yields 0.043 nm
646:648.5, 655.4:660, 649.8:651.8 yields -0.058 nm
